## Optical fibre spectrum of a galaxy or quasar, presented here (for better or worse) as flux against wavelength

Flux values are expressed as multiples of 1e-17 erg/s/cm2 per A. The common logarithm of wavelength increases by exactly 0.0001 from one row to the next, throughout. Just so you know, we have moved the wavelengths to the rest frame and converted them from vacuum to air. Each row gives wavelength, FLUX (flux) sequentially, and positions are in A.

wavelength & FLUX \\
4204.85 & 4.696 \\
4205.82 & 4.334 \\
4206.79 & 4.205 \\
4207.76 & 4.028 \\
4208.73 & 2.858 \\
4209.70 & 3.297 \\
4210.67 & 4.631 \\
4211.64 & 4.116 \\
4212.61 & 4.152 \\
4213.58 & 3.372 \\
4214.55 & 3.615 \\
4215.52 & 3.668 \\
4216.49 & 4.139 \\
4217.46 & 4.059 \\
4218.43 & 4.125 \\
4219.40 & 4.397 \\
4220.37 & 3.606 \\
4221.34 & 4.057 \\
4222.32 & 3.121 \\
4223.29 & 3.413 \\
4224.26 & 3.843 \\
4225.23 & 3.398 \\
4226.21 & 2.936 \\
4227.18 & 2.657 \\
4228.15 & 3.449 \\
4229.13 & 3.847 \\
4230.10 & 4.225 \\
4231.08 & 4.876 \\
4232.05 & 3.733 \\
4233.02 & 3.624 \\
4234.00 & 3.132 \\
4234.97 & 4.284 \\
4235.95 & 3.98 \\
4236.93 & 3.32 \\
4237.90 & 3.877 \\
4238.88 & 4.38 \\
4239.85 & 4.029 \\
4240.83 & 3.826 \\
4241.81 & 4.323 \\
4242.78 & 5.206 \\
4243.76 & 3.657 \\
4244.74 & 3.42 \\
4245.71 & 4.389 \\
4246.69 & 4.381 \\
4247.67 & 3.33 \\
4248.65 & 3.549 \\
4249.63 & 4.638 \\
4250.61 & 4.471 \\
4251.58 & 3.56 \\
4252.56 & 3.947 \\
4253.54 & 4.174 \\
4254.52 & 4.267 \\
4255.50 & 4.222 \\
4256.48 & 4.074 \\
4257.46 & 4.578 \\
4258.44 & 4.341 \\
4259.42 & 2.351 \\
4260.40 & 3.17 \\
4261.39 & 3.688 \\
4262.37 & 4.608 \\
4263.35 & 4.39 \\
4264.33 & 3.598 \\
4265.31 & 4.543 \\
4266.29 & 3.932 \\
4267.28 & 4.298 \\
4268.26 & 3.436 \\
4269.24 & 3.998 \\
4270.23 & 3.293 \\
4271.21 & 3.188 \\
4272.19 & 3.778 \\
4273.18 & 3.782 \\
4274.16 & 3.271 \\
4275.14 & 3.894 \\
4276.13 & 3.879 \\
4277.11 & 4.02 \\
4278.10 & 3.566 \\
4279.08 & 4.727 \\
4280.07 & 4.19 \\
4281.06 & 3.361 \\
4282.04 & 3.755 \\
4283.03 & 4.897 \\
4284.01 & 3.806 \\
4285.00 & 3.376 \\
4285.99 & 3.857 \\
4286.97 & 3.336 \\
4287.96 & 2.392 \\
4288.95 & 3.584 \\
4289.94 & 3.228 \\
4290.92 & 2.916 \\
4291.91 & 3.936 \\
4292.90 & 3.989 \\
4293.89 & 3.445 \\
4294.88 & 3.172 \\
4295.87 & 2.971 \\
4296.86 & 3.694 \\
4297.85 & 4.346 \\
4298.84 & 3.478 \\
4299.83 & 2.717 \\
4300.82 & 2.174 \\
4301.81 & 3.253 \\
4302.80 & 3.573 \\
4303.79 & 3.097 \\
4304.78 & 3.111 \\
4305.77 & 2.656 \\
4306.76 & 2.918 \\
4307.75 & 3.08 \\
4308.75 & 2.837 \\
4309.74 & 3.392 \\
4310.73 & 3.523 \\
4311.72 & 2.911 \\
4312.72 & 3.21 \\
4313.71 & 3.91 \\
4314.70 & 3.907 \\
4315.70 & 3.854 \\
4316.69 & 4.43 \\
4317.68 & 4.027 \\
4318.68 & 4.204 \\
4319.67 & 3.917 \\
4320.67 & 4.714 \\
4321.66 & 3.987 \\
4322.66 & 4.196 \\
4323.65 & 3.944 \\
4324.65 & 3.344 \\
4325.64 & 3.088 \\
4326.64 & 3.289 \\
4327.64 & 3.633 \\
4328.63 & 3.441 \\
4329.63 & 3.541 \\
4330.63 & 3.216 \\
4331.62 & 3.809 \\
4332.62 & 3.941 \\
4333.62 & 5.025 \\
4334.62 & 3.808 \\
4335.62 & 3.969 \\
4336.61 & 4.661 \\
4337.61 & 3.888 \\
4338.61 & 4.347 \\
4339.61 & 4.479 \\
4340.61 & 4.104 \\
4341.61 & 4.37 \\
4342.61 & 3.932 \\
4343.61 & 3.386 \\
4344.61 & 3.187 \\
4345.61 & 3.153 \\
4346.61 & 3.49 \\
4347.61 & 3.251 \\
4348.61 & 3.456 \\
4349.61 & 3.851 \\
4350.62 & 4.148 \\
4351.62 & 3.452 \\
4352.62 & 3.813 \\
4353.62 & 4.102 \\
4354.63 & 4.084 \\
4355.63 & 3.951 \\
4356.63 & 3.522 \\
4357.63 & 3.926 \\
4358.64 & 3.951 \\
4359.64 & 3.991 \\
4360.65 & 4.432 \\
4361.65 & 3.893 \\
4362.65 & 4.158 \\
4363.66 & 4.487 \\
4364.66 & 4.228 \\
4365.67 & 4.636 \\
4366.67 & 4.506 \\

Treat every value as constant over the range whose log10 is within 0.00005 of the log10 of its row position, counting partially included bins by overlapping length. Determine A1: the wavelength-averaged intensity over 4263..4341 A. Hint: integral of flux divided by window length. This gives 3.68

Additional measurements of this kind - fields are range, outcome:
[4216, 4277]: 3.87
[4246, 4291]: 3.83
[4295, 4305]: 3.24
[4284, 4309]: 3.26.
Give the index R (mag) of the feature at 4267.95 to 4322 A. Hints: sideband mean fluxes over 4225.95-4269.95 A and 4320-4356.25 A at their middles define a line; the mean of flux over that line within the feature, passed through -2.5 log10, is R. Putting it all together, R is 0.093 mag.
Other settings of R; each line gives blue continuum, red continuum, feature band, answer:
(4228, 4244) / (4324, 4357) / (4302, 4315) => 0.19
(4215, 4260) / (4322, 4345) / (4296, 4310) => 0.22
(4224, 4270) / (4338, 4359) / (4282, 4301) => 0.12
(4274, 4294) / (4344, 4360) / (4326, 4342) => -0.07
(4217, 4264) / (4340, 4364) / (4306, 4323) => 0.05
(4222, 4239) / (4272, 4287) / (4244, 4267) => -0.06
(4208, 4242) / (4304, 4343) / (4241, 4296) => -0.02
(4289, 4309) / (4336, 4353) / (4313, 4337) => -0.10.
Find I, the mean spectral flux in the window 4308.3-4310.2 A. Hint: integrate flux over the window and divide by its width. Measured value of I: 3.12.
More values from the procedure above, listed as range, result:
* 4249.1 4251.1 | 4.54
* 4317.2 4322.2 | 4.17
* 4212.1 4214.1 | 3.76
